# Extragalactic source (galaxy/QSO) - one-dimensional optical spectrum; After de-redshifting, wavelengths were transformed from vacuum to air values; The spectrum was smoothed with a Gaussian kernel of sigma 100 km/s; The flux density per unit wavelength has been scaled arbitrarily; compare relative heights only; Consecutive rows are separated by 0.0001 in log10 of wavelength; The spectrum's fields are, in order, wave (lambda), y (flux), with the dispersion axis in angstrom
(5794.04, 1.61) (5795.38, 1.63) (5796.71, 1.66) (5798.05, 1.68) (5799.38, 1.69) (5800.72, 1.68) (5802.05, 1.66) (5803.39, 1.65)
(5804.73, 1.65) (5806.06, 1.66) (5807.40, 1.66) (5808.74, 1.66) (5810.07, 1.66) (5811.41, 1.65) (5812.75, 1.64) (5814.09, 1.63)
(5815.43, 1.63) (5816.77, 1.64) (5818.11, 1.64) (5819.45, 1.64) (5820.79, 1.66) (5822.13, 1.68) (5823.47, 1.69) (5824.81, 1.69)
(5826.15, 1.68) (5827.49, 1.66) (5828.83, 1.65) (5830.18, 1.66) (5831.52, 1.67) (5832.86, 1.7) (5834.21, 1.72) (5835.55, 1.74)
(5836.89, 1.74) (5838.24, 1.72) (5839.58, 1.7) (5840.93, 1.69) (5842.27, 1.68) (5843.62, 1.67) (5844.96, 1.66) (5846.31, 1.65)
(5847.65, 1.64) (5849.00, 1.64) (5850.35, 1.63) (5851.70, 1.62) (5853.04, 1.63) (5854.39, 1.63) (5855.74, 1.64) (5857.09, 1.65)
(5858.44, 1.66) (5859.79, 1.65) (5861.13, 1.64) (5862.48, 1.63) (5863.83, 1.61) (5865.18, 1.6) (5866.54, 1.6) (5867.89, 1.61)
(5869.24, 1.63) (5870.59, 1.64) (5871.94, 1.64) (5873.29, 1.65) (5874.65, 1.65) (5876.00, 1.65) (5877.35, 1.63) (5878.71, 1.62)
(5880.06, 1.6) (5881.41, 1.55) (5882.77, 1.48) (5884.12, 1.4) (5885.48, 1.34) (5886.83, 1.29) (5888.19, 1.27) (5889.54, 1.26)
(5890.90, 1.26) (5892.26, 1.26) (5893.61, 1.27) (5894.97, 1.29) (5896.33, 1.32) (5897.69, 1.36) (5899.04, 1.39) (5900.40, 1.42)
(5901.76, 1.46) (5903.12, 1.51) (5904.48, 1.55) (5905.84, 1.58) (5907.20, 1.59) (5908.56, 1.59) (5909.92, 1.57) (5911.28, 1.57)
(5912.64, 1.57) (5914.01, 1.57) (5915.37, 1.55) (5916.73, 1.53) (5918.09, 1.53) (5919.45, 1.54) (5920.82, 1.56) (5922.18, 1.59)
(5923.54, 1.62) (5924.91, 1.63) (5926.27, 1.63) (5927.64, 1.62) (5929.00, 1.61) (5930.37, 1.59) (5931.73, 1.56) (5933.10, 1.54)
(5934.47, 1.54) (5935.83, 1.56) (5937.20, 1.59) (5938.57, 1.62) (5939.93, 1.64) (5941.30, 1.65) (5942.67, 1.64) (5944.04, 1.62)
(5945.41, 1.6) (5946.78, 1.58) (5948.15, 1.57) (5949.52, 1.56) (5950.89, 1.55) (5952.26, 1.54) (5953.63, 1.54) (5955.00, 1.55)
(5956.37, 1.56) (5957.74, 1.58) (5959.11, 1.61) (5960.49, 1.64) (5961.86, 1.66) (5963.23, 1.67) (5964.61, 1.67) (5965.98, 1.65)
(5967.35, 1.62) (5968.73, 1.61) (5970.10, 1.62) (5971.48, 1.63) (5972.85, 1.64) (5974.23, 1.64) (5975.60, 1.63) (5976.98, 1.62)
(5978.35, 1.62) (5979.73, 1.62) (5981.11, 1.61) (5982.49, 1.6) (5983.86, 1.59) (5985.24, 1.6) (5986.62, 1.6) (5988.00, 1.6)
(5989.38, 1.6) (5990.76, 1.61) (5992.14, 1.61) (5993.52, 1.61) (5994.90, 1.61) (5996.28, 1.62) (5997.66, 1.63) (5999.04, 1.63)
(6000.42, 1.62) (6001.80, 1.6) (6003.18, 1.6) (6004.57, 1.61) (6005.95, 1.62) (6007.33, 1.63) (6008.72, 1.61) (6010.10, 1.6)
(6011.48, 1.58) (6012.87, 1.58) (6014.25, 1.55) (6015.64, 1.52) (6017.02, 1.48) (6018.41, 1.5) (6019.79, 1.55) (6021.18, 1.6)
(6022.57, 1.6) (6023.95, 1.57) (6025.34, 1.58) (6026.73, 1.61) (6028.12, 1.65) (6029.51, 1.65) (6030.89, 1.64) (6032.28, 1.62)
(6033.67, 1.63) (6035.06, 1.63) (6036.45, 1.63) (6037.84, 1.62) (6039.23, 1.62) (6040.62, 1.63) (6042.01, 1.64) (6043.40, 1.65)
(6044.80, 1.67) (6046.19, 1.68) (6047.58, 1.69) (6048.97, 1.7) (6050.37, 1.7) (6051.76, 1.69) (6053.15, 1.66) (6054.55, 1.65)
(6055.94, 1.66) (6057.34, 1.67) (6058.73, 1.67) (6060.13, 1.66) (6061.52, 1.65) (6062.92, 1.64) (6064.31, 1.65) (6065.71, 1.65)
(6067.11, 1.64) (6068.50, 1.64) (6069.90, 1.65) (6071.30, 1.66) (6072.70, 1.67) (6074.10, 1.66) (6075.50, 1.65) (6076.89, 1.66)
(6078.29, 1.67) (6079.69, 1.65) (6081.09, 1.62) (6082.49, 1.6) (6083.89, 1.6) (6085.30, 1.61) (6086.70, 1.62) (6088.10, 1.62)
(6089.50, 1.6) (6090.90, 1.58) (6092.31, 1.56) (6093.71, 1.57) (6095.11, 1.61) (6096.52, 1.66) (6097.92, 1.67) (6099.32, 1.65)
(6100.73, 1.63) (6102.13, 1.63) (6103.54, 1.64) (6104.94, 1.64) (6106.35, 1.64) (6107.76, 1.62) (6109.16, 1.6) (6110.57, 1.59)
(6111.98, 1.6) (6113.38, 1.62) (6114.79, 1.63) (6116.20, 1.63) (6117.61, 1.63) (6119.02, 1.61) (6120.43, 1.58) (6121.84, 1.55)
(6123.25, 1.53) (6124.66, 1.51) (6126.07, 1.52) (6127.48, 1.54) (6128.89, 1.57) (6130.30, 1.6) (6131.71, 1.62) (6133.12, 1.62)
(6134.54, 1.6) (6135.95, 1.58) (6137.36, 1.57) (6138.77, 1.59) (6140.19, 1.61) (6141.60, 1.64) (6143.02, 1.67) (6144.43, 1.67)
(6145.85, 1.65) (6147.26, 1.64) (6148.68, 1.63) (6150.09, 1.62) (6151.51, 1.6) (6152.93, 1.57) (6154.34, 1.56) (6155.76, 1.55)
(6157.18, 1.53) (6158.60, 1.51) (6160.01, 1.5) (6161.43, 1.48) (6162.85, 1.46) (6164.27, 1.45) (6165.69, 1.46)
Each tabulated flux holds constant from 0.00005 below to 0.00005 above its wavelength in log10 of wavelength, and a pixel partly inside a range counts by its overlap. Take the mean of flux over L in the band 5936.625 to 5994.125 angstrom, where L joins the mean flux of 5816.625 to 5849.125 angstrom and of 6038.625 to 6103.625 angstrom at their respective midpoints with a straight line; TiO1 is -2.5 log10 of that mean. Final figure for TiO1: 0.03 mag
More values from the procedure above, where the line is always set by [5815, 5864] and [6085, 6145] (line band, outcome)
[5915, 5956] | 0.04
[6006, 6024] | 0.04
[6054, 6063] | -0.03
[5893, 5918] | 0.11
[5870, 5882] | 0.02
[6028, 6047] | -0.01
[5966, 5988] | 0.01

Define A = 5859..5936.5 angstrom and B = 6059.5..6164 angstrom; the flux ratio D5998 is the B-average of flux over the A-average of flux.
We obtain 1.05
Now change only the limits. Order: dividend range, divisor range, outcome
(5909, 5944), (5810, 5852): 0.95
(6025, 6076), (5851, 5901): 1.09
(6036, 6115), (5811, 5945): 1.04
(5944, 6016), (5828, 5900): 1.02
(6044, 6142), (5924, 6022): 1.02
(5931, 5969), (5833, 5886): 0.98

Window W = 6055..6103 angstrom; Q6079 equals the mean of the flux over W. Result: 1.64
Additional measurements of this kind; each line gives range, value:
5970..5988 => 1.62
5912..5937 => 1.57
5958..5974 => 1.64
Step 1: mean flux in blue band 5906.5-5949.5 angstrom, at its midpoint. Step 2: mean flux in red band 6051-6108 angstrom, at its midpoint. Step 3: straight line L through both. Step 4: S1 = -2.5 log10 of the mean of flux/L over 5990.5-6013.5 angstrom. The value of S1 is 0.00 mag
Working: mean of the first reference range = 1.59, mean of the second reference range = 1.64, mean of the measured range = 1.61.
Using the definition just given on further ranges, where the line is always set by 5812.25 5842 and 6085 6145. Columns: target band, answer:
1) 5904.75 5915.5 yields 0.06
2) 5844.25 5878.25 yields 0.02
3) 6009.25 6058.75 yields 0.00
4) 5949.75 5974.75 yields 0.02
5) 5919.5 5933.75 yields 0.04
